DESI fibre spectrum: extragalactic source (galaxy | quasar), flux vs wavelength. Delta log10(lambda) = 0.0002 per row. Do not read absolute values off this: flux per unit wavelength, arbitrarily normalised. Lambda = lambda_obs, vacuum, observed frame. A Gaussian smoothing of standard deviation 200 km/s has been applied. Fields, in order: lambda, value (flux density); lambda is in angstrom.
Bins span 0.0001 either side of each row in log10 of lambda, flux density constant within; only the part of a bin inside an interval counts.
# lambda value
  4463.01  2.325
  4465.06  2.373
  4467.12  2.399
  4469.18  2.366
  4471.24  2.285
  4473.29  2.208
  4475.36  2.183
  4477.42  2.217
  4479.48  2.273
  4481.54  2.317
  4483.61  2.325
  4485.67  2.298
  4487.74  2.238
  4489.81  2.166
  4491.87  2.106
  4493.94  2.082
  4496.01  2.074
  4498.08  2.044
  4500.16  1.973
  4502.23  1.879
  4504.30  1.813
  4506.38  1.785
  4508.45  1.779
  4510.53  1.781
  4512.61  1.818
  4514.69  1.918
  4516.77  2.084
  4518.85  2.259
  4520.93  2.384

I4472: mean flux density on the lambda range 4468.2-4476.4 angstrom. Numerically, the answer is 2.26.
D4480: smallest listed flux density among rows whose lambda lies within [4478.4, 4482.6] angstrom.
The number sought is 2.273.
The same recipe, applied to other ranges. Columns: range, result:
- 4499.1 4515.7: 1.779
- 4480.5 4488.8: 2.238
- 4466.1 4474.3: 2.208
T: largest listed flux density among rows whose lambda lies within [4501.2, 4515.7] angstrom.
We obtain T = 1.918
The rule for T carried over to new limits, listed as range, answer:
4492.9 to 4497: 2.082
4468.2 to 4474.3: 2.366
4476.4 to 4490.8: 2.325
